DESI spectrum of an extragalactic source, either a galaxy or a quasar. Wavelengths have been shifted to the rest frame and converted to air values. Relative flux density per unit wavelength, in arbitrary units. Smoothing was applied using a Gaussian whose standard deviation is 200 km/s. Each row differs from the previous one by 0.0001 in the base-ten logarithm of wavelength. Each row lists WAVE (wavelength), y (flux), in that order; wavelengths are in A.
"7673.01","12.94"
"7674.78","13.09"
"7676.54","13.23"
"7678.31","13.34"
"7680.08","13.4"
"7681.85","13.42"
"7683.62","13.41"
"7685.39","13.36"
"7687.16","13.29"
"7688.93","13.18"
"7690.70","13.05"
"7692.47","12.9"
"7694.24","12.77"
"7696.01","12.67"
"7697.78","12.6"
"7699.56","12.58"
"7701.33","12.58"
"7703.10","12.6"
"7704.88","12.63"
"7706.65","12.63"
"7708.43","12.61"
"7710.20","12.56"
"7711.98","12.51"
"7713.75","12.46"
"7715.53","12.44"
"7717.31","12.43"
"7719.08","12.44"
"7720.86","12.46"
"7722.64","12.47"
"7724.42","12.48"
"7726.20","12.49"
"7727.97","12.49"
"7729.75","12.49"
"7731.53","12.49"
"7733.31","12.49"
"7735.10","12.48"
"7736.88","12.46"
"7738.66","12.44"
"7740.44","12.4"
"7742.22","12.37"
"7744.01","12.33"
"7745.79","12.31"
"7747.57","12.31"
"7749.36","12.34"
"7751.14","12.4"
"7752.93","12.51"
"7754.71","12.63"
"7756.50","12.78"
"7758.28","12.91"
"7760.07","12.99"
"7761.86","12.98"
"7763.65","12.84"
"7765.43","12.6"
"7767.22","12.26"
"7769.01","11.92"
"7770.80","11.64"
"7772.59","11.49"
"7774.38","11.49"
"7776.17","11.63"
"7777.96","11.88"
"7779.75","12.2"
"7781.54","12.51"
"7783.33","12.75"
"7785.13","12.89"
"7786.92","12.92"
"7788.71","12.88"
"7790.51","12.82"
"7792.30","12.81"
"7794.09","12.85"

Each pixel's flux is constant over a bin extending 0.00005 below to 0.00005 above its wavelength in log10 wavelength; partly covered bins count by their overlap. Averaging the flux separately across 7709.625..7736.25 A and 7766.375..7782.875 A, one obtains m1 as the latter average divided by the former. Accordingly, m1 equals 0.96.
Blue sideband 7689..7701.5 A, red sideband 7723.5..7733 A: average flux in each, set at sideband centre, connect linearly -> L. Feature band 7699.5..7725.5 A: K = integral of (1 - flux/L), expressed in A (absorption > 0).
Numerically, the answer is 0.2 A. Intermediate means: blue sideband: 12.8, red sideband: 12.5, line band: 12.5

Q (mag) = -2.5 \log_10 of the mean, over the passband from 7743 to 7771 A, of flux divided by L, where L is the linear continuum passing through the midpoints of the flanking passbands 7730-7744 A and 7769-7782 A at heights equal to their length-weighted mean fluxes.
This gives -0.034 mag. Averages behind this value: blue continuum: 12.4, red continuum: 11.8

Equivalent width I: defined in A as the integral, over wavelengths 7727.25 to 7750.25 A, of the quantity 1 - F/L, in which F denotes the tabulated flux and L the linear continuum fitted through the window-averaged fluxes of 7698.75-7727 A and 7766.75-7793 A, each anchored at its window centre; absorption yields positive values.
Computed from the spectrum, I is 0.0 A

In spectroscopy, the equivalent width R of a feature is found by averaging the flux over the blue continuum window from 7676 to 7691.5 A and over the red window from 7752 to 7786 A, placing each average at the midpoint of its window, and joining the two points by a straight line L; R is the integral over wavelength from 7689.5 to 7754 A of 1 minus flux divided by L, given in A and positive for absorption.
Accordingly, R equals 1.8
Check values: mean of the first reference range 13.3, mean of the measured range 12.5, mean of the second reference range 12.4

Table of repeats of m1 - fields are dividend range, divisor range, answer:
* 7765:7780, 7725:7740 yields 0.95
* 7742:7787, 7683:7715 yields 0.97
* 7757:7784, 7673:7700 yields 0.94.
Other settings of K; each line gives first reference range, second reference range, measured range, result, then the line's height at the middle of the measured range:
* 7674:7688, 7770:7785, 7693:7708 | 0.48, 13.1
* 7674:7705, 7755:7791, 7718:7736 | 0.38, 12.7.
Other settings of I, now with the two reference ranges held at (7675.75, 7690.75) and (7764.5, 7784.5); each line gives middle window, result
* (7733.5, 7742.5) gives 0.1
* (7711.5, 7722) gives 0.3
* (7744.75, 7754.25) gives 0.0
